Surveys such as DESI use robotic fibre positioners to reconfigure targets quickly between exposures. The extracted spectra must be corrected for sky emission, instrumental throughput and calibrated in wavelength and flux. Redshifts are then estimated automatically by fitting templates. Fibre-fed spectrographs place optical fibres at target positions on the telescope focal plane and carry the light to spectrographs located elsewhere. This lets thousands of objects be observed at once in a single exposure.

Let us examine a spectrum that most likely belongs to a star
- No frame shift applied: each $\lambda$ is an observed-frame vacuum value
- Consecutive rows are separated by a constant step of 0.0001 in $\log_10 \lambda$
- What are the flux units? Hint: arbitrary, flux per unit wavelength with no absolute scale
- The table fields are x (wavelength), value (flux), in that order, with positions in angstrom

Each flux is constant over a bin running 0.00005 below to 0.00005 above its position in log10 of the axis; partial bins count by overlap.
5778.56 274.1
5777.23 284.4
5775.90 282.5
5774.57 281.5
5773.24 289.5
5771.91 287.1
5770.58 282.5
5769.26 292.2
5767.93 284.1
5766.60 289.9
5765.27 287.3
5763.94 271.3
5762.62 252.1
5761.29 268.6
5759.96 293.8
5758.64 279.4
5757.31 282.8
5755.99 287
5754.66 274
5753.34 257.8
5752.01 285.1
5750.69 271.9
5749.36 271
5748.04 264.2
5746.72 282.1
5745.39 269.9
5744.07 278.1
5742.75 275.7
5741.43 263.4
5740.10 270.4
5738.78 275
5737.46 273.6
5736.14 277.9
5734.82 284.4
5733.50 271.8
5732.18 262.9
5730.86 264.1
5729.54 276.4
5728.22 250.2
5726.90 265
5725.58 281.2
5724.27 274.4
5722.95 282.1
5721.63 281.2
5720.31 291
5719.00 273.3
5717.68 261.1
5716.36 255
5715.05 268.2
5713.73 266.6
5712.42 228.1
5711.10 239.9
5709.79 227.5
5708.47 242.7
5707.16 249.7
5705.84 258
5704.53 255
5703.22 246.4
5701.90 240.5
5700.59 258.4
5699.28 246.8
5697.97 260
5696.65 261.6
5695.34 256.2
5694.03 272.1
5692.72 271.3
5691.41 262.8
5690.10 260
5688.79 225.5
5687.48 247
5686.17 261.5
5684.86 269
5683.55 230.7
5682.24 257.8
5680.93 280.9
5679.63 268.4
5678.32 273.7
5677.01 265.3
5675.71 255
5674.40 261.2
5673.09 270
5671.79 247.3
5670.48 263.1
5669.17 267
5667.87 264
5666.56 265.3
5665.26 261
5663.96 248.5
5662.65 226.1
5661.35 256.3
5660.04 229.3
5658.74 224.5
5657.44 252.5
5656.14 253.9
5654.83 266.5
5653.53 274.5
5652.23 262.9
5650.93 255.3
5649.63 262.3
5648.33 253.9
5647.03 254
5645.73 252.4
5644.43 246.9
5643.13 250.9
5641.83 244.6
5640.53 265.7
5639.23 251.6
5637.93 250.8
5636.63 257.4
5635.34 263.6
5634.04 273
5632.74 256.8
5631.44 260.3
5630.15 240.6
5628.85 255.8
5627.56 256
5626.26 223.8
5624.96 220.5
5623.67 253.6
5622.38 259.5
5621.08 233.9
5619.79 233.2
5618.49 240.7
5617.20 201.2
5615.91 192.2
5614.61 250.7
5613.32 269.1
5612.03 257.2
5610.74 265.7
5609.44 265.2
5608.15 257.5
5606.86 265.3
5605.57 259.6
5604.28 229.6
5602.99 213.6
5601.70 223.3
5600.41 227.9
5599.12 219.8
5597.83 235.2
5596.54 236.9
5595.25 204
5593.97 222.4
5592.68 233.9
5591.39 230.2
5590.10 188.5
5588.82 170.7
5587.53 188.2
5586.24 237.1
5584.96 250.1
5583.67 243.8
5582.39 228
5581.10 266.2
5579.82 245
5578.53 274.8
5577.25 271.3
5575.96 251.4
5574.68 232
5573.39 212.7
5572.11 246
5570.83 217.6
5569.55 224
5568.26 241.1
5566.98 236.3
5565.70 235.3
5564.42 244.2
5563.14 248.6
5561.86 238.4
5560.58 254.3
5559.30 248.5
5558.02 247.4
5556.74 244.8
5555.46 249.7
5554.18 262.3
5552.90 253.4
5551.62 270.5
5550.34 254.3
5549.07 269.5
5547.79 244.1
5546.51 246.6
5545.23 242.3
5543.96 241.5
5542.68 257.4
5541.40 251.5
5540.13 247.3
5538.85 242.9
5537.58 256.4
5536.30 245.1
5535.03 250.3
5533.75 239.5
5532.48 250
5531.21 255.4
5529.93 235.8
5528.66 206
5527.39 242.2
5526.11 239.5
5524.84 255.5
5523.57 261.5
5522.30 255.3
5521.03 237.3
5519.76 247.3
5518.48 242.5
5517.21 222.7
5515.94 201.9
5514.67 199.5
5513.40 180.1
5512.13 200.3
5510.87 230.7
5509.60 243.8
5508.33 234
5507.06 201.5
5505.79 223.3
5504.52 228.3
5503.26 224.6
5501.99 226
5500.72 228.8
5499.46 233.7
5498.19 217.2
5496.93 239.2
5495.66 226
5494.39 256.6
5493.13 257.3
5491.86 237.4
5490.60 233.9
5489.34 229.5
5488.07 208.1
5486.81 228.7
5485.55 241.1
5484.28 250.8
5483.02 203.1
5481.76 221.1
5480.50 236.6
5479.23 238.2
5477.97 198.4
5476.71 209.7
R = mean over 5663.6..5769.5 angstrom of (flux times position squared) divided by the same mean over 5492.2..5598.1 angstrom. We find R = 1.19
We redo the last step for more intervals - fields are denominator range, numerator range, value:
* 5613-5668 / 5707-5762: 1.12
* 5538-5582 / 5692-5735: 1.11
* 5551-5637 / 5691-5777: 1.18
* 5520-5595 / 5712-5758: 1.20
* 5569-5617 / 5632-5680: 1.12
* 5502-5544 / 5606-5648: 1.10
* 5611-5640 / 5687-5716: 1.05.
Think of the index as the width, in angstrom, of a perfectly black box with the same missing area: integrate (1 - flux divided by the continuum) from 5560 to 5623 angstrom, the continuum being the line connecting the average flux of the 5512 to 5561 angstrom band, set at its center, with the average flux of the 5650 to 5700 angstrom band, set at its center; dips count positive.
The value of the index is 3.1 angstrom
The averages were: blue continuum 243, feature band 236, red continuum 257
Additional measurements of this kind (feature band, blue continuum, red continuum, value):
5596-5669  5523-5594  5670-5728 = 0.9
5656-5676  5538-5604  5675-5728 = 0.1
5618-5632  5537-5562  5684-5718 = 0.5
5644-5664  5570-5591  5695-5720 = -0.6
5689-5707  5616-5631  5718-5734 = 0.4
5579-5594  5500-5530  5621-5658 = 1.0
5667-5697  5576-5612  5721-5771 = -0.2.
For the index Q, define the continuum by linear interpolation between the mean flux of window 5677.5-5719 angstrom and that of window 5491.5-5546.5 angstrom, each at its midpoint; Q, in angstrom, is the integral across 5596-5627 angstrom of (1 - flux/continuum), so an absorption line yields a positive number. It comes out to 0.8 angstrom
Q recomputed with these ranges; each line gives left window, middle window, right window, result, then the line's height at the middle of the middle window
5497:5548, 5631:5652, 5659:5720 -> -0.57 angstrom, 250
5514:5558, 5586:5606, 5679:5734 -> 2.45 angstrom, 250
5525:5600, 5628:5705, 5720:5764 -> 0.98 angstrom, 260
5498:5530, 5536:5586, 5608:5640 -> -2.31 angstrom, 236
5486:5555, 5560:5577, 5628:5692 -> 0.42 angstrom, 244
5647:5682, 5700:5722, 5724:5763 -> 0.97 angstrom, 267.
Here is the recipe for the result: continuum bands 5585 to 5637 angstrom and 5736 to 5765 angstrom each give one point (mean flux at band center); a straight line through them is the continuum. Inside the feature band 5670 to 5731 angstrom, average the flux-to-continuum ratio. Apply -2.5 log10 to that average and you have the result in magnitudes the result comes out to 0.00 mag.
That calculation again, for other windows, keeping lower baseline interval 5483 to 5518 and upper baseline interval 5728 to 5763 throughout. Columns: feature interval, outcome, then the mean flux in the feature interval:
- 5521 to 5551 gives -0.07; 247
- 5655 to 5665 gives 0.06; 243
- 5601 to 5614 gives -0.02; 251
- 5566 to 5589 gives 0.02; 237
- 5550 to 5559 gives -0.08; 254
